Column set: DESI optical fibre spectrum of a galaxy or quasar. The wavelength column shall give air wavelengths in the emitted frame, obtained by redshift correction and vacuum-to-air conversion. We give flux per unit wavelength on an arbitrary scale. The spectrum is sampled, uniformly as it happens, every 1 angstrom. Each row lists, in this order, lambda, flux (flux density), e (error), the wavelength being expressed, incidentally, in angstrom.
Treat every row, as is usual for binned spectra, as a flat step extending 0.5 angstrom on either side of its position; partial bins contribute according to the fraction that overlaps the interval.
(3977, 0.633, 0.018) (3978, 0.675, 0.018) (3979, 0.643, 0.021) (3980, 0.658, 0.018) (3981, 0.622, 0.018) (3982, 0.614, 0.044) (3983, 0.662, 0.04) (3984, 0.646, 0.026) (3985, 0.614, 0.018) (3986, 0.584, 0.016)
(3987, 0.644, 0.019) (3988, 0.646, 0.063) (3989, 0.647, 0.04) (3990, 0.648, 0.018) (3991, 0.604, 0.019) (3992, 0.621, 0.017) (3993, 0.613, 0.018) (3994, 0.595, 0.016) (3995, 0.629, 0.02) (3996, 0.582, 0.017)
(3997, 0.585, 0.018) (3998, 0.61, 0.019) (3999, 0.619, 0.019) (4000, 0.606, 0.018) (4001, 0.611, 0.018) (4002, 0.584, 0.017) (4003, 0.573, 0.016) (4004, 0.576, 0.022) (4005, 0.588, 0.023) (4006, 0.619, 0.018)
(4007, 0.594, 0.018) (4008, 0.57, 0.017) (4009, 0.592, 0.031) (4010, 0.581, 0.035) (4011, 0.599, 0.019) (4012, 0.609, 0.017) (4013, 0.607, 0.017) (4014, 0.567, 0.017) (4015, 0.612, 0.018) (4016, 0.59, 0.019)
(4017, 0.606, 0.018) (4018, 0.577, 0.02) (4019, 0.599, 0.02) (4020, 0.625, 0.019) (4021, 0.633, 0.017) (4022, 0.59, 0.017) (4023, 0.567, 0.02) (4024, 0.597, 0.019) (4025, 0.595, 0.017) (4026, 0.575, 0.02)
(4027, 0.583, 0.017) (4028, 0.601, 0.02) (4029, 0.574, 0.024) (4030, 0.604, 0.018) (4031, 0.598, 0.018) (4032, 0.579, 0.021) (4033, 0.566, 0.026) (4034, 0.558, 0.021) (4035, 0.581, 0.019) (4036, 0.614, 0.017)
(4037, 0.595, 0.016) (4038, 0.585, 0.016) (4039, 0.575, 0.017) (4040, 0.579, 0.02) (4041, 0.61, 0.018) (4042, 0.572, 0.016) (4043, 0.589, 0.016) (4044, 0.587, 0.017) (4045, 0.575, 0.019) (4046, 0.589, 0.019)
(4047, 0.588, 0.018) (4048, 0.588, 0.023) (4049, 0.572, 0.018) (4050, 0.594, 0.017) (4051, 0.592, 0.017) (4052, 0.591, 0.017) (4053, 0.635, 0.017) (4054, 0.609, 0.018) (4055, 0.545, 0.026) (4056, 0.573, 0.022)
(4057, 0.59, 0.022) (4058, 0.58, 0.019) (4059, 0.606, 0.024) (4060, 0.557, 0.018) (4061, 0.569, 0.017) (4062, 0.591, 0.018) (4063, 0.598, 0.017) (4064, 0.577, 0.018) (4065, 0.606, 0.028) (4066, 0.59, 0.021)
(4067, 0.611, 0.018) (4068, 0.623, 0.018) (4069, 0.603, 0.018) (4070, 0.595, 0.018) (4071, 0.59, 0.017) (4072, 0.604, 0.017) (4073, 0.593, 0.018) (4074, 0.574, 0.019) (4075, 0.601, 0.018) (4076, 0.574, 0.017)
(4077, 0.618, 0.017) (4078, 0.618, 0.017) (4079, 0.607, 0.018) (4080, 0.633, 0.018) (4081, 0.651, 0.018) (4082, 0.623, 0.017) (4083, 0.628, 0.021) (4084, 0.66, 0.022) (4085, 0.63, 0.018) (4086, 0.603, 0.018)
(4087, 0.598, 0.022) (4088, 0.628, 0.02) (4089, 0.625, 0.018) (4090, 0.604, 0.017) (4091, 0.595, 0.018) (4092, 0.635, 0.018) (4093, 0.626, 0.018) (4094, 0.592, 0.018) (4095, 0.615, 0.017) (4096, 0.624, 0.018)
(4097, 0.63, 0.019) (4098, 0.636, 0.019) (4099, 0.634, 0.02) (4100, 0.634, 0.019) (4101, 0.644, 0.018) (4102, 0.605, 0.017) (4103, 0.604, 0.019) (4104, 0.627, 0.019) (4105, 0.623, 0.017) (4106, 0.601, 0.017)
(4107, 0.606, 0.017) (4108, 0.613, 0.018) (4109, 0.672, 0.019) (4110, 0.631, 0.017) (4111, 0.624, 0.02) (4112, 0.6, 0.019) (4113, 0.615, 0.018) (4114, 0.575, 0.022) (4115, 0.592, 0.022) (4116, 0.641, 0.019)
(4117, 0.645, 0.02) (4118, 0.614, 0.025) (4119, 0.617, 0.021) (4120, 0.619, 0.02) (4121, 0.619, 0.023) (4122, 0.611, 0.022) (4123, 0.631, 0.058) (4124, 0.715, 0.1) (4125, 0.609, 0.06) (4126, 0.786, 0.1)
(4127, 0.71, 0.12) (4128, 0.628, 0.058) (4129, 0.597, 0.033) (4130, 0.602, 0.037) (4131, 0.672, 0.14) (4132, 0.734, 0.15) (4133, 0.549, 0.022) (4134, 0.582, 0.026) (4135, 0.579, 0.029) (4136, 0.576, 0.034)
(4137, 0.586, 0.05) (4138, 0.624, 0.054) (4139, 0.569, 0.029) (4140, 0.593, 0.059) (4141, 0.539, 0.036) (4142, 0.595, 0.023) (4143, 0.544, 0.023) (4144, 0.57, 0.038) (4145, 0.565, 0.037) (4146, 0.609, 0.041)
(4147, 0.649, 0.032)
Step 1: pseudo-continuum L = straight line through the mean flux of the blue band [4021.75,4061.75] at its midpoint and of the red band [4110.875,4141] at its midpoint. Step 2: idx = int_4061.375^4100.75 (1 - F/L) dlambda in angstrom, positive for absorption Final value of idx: -0.6 angstrom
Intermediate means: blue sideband 0.586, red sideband 0.622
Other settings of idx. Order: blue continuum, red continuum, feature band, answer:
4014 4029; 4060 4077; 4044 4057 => 0.14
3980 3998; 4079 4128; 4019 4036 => 0.92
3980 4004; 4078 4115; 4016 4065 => 2.34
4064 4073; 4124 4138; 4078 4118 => -0.30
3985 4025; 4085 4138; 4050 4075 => 0.90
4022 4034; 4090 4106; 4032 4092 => 0.49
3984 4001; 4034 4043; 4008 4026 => 0.16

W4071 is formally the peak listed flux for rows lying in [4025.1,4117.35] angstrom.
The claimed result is 0.672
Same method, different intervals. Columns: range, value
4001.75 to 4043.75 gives 0.633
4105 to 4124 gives 0.715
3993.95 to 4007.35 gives 0.629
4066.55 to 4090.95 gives 0.66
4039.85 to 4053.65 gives 0.635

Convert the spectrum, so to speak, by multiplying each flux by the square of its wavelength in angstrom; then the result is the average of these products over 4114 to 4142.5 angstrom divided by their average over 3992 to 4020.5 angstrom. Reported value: 1.10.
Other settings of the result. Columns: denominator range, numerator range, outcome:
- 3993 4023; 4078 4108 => 1.08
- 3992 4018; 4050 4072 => 1.02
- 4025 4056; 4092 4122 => 1.09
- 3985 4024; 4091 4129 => 1.10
